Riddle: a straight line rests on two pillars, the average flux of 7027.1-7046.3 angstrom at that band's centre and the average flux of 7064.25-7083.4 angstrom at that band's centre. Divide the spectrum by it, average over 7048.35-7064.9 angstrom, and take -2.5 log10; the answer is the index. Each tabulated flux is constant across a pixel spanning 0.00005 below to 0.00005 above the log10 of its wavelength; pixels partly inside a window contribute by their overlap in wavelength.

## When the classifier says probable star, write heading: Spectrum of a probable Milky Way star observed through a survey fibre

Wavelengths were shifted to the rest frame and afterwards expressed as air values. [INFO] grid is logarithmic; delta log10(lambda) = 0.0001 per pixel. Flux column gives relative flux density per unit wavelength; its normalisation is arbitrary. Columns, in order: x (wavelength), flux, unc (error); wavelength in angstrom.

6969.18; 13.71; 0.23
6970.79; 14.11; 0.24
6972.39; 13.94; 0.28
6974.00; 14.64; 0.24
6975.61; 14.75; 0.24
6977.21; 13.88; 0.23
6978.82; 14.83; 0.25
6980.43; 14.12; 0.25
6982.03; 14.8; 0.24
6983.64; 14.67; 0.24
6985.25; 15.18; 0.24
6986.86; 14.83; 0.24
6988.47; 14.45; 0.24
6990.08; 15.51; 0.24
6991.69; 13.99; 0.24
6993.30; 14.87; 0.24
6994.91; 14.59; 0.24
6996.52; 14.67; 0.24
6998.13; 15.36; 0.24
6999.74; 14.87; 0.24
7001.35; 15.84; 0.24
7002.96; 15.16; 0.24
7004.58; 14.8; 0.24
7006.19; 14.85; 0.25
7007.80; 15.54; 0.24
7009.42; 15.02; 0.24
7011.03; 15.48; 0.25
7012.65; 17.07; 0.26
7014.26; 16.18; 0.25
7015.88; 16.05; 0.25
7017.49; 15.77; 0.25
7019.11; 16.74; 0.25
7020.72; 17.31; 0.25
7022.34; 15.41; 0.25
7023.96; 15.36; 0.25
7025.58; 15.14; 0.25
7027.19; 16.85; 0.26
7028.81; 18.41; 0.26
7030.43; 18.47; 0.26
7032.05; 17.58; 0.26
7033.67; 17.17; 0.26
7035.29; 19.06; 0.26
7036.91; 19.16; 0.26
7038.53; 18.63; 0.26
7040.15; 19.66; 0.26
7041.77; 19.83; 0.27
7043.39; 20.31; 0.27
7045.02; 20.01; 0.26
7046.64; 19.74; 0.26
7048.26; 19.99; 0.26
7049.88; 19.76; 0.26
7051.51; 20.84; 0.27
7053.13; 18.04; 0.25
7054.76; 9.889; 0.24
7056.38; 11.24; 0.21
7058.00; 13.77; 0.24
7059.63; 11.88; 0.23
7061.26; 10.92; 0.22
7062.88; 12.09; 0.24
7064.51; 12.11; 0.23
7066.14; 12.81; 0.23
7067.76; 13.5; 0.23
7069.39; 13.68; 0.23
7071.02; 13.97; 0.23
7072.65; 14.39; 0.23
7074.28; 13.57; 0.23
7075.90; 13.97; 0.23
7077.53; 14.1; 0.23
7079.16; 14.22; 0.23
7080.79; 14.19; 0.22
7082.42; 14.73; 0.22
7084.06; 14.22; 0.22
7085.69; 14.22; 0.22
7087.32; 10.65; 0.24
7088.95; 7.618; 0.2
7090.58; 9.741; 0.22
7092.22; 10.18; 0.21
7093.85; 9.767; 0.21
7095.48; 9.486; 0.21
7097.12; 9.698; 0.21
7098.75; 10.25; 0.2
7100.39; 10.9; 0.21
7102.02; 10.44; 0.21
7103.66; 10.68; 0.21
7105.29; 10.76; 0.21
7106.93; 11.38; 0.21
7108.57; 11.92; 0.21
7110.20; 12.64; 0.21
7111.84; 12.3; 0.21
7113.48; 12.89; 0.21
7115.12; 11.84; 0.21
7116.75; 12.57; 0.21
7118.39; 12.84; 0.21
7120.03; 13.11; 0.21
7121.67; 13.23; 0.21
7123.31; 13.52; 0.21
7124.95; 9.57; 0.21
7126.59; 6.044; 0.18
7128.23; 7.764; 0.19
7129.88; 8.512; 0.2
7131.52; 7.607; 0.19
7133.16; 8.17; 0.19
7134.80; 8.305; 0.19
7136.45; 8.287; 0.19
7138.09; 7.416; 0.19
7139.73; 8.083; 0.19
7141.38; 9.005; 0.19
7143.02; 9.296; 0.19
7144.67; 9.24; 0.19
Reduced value 0.13 mag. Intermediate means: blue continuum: 18.9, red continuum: 13.8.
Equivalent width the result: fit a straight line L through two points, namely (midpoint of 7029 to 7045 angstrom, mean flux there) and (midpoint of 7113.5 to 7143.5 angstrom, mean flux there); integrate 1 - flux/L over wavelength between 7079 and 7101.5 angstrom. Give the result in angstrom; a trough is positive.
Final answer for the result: 3.9 angstrom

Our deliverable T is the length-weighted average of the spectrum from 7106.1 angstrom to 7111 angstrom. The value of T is 12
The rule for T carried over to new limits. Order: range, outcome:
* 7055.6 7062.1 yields 12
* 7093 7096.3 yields 9.64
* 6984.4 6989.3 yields 14.8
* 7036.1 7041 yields 19.2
